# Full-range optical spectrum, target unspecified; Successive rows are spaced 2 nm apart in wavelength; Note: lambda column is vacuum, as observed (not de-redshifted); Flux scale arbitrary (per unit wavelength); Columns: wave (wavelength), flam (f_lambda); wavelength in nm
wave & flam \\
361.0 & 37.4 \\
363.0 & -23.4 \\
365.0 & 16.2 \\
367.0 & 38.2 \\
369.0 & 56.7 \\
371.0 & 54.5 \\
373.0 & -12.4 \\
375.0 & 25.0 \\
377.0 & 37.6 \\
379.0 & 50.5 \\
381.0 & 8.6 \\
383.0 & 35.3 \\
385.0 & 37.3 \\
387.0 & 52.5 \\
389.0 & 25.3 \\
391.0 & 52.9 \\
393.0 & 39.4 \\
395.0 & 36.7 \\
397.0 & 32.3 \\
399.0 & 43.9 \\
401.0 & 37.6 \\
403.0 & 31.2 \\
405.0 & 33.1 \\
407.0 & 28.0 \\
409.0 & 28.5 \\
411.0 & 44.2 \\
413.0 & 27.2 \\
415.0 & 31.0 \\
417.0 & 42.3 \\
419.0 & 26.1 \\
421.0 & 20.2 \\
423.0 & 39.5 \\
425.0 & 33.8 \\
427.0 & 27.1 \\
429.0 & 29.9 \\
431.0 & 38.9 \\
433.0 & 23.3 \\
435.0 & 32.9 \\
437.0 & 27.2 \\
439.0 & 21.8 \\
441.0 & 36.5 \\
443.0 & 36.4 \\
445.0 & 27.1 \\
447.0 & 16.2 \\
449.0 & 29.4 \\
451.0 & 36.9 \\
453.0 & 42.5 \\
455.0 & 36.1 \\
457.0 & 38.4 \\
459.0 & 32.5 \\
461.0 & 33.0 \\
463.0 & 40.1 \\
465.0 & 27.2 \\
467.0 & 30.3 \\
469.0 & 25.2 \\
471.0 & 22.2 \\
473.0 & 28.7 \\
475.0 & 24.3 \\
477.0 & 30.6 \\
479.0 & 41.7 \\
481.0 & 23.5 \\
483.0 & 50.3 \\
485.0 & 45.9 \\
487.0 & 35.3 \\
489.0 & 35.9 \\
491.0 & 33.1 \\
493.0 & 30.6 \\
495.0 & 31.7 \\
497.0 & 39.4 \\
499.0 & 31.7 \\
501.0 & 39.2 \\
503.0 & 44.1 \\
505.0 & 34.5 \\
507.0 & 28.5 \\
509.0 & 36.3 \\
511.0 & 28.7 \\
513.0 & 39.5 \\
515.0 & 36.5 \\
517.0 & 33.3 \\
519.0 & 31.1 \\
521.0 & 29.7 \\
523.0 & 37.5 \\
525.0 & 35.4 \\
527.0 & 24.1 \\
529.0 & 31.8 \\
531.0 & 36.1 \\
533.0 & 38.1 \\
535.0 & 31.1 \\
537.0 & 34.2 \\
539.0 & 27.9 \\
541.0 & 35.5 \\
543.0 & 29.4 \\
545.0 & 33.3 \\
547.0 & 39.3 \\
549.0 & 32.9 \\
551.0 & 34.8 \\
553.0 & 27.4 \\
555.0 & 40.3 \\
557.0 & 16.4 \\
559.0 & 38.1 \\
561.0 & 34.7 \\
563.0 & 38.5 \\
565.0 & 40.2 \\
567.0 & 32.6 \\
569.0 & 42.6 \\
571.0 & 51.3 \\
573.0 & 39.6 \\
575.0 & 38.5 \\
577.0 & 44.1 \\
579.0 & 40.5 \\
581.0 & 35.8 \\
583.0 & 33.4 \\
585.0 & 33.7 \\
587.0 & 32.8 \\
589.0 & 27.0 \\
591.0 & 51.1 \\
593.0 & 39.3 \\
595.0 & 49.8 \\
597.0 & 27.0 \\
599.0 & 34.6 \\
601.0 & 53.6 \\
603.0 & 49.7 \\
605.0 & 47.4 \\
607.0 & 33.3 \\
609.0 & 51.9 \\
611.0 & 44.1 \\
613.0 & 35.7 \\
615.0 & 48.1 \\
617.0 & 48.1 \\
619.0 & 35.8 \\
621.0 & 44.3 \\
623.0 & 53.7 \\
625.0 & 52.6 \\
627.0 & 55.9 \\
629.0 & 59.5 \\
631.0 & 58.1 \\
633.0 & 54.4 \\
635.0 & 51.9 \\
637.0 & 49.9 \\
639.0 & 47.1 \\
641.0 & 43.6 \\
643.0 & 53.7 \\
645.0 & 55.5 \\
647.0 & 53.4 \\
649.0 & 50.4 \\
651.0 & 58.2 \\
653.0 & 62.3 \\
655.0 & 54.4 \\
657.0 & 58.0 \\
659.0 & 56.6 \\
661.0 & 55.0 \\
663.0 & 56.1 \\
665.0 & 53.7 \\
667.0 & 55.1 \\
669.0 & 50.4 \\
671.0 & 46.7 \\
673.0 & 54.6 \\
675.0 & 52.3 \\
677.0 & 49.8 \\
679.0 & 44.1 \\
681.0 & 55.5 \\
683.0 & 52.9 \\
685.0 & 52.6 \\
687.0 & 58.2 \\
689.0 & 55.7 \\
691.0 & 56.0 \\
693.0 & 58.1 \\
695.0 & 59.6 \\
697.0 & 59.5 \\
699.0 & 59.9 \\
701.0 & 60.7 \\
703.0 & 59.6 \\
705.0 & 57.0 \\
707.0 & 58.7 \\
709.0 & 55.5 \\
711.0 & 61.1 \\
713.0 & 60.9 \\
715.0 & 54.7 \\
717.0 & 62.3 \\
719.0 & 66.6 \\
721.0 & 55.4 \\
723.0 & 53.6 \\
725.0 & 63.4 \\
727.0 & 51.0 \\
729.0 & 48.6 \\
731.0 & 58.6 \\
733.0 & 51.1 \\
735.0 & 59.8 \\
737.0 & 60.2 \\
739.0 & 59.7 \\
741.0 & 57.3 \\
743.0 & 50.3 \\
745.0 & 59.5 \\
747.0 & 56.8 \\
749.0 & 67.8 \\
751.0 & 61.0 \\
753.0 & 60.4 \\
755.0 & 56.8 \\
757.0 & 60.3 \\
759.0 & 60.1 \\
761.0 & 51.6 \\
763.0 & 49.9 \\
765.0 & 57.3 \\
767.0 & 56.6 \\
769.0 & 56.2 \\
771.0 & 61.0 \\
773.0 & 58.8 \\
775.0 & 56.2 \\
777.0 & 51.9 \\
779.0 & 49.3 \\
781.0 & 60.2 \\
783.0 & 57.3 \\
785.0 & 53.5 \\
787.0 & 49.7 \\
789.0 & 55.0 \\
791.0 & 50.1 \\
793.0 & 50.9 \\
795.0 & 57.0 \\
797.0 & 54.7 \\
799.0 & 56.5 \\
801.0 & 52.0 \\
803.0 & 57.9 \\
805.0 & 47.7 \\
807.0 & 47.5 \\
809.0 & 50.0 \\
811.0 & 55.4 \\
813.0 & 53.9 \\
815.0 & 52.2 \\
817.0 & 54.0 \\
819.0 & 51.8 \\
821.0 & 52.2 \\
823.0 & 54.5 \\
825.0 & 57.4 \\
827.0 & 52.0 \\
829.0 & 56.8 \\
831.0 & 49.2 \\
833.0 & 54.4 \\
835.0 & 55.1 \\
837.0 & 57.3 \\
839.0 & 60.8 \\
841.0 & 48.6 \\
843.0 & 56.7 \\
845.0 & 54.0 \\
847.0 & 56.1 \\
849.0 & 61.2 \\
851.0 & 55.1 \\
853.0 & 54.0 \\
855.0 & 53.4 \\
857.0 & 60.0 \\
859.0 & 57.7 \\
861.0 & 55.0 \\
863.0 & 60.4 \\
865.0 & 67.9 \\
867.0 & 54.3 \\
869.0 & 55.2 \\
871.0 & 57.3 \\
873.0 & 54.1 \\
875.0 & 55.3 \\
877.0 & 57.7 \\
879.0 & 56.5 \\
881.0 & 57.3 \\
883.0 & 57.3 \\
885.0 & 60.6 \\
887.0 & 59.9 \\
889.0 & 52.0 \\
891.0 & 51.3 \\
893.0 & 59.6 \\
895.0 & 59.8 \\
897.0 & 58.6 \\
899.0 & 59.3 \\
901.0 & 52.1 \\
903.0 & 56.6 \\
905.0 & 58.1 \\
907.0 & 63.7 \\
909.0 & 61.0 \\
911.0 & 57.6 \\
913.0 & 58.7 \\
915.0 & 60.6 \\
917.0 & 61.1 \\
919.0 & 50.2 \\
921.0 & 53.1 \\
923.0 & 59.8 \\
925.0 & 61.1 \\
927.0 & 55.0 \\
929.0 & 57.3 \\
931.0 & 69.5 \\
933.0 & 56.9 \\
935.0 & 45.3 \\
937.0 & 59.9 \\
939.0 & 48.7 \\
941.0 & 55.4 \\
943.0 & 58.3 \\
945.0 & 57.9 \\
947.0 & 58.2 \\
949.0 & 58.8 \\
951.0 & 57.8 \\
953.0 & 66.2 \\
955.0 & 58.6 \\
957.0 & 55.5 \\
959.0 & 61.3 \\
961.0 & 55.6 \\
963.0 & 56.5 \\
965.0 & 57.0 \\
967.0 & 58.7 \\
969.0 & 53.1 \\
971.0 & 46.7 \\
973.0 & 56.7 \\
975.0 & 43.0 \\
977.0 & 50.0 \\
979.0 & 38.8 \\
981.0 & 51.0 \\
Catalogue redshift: 0.559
